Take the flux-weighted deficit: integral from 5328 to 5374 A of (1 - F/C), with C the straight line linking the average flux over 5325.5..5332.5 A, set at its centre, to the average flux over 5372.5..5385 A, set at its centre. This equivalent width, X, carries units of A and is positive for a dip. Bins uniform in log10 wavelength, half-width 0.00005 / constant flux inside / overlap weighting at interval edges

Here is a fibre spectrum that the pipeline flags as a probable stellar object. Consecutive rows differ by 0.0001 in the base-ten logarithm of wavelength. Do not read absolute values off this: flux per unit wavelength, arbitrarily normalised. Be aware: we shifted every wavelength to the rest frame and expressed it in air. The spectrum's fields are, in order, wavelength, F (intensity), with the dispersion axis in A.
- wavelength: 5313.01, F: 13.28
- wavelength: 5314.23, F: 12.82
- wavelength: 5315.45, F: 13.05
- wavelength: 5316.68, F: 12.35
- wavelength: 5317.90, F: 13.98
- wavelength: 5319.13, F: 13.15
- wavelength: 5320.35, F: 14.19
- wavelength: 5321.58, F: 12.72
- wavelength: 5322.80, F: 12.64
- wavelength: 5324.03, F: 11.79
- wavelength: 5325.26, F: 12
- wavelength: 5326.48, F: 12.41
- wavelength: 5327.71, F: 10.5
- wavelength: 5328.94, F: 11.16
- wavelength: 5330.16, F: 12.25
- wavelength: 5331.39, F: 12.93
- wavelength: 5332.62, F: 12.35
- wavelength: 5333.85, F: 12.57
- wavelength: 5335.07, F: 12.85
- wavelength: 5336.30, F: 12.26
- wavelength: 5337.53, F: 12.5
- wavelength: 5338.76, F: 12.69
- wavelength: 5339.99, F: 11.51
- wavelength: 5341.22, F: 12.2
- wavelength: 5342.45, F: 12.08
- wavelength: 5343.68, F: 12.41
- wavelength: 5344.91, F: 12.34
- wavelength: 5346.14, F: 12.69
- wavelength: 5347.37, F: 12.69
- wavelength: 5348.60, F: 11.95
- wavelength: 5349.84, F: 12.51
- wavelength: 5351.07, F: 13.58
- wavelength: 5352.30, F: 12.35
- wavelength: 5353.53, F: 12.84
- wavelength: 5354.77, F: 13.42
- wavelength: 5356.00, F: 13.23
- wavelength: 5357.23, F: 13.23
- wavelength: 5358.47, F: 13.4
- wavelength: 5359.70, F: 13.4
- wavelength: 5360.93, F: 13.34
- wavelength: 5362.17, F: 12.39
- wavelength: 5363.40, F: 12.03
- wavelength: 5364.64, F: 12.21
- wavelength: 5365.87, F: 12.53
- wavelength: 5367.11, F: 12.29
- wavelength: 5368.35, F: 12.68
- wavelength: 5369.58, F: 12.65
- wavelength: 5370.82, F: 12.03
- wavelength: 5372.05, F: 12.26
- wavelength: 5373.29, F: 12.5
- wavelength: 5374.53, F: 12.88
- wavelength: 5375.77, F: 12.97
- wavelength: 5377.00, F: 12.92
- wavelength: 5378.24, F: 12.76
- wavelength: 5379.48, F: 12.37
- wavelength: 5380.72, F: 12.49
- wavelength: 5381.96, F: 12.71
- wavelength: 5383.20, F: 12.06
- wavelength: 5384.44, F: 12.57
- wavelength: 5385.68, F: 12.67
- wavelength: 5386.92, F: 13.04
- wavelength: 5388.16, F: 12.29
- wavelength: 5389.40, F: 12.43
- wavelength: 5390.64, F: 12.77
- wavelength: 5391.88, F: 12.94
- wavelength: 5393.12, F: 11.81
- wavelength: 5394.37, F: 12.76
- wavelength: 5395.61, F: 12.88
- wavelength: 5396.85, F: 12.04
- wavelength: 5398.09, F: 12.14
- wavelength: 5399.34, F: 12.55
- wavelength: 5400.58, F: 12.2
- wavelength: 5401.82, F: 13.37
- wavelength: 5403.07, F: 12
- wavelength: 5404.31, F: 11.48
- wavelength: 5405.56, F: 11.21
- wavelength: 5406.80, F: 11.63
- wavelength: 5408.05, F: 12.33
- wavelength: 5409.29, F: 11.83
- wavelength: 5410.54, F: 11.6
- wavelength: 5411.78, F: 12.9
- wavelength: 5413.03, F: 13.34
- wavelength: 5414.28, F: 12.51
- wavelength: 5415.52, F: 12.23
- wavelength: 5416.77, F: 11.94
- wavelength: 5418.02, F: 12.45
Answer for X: -1.2 A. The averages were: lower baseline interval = 11.9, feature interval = 12.5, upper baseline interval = 12.6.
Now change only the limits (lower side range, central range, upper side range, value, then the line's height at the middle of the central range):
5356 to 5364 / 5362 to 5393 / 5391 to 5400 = 0.5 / 12.7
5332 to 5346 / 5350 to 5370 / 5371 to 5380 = -0.5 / 12.5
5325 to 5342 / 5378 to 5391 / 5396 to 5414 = -0.4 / 12.2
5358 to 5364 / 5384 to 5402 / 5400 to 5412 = -0.4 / 12.3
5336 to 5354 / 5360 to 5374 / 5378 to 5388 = 0.0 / 12.5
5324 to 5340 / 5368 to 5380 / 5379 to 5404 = -0.2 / 12.4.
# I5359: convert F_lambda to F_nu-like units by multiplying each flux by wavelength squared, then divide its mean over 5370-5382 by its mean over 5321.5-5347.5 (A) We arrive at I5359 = 1.0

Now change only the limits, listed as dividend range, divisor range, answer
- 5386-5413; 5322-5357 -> 1.02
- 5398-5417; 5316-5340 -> 1.01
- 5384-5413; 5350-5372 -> 0.98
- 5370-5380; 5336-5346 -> 1.04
